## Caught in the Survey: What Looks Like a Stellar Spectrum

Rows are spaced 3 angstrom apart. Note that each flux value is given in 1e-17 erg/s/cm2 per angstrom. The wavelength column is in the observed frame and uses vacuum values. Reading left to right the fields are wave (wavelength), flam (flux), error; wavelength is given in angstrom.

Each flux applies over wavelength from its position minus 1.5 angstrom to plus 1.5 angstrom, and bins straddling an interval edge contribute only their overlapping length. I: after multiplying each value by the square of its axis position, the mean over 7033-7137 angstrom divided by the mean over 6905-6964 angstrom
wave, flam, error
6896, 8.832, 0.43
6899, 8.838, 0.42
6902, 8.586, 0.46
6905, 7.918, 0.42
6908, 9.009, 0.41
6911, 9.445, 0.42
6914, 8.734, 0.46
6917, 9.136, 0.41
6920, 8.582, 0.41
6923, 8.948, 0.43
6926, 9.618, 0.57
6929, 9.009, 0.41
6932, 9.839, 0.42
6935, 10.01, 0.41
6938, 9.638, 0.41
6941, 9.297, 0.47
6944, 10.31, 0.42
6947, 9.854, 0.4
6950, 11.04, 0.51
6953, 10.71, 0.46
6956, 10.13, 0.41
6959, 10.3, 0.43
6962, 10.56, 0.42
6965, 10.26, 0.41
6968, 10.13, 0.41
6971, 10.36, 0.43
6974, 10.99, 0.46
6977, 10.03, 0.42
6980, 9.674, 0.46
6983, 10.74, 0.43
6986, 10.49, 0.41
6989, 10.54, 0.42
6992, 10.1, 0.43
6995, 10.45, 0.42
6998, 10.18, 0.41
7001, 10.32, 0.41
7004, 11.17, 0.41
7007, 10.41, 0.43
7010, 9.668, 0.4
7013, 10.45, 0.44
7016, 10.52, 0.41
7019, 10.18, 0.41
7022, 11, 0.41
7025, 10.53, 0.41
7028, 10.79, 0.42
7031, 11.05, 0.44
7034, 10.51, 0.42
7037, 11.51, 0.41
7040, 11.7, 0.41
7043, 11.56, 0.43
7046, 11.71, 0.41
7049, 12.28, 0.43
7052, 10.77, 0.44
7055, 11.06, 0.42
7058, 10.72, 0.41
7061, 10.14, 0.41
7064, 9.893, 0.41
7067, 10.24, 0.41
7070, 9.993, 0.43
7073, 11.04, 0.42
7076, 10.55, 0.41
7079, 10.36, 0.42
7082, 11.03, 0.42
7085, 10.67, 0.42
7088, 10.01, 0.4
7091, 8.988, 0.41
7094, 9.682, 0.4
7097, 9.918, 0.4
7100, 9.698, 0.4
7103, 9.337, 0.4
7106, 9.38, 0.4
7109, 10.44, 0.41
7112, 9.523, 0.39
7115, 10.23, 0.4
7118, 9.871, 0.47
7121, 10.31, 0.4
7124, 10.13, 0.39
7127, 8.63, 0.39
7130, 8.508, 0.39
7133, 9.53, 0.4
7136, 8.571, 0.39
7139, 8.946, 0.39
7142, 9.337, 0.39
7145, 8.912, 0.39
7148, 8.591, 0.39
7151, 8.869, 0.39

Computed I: 1.1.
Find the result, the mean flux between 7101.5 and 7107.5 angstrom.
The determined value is 9.36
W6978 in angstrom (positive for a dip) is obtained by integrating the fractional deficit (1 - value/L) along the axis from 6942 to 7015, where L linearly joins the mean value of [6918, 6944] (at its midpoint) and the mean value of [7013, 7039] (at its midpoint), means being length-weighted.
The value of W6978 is -2.0 angstrom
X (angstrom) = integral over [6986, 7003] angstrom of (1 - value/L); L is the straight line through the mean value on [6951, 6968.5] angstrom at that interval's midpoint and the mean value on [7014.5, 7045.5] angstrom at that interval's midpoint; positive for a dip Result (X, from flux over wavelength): 0.5 angstrom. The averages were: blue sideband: 10.4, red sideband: 11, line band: 10.4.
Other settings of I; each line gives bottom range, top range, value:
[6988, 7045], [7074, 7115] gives 0.96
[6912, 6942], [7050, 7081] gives 1.18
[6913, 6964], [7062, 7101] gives 1.08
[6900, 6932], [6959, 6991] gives 1.18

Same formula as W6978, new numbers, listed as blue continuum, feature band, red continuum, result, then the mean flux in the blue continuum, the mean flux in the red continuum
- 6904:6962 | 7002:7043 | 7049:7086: -1.9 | 9.59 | 10.6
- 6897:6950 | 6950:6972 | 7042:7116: -2.0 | 9.27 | 10.4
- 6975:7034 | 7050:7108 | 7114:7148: -2.5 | 10.4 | 9.31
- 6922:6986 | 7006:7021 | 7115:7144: -0.6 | 10.1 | 9.36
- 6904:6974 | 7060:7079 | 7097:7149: -1.6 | 9.73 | 9.43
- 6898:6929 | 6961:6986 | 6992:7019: -1.3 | 8.89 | 10.4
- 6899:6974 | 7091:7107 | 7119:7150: -0.5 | 9.65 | 9.15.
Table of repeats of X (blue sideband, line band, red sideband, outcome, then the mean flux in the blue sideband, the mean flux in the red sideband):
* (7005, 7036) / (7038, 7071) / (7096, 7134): -2.3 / 10.5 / 9.65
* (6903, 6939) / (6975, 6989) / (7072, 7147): -1.4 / 9.14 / 9.73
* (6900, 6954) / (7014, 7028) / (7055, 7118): -1.1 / 9.41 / 10.1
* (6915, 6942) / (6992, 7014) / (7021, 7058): 0.5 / 9.33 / 11.2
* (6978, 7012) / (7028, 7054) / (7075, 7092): -2.6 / 10.3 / 10.3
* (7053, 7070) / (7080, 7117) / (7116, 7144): -0.4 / 10.4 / 9.32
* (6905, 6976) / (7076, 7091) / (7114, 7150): -1.5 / 9.78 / 9.28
